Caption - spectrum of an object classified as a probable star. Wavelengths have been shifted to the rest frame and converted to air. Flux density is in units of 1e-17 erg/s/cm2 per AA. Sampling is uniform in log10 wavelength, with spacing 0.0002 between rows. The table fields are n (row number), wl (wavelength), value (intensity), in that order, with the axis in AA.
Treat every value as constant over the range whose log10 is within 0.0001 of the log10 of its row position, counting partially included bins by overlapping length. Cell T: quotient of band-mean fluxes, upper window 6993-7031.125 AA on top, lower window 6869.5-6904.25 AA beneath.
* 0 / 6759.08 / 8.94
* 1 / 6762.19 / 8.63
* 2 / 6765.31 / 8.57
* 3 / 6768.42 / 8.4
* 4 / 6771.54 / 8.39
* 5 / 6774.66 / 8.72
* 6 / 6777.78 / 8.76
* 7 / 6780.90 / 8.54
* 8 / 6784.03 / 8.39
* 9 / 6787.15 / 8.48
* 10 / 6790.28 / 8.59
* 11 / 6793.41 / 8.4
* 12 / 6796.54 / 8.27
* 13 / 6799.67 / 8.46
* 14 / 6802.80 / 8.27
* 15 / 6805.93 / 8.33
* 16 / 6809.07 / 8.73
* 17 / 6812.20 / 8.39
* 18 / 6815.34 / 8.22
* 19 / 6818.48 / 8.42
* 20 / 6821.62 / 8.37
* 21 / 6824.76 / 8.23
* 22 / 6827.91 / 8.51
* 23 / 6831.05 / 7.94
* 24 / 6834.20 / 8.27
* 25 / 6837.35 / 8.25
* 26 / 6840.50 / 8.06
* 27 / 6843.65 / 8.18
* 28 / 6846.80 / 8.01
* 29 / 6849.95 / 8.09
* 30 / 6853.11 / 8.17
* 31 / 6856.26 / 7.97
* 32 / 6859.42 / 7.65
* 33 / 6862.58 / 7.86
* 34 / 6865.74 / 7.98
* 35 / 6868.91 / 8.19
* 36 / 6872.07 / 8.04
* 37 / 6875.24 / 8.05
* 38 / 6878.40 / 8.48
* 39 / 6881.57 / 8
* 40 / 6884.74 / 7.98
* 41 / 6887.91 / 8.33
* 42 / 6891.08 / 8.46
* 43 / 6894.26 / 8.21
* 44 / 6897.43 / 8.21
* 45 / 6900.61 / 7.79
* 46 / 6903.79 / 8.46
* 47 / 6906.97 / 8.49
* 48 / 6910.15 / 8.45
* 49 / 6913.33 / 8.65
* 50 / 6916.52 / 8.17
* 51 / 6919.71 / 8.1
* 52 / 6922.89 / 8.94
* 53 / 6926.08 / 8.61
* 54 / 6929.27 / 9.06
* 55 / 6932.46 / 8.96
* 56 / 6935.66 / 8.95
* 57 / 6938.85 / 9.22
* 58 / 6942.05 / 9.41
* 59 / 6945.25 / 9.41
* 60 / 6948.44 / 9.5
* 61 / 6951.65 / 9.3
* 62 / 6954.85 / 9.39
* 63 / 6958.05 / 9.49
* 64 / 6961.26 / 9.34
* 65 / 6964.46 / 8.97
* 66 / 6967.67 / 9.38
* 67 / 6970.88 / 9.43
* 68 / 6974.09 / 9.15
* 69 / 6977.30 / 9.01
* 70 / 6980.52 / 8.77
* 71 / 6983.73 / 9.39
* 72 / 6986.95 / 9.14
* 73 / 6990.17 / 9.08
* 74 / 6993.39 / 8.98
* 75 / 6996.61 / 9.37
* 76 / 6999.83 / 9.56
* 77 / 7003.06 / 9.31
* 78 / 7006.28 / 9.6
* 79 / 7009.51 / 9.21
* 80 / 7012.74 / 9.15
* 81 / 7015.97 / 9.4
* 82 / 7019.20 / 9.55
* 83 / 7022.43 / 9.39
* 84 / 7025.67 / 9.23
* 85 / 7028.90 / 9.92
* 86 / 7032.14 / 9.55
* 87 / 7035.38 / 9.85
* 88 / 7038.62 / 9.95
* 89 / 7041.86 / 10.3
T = 1.2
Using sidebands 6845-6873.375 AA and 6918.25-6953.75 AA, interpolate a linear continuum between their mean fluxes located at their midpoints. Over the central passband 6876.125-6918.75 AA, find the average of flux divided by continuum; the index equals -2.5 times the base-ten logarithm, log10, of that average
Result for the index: 0.03 mag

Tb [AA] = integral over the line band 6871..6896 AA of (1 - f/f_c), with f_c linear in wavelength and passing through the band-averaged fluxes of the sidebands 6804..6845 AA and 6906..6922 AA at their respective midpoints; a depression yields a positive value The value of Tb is 0.5 AA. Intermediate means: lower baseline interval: 8.3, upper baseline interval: 8.39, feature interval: 8.2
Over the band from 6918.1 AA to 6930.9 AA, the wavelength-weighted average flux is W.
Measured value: 8.68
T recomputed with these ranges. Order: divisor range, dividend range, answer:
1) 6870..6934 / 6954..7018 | 1.11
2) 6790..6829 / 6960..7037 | 1.11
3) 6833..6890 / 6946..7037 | 1.15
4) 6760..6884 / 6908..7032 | 1.10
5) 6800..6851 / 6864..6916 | 0.99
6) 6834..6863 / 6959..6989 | 1.14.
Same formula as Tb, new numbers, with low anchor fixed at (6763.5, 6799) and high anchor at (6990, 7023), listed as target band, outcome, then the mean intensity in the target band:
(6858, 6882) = 2.16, 8.03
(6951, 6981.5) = -0.14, 9.23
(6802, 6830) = 0.80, 8.38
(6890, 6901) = 0.90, 8.19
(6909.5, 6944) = 0.96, 8.79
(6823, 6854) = 1.92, 8.17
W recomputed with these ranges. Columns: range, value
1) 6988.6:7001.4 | 9.25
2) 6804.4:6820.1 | 8.42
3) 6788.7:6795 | 8.49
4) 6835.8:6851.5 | 8.12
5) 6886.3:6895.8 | 8.33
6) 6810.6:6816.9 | 8.31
